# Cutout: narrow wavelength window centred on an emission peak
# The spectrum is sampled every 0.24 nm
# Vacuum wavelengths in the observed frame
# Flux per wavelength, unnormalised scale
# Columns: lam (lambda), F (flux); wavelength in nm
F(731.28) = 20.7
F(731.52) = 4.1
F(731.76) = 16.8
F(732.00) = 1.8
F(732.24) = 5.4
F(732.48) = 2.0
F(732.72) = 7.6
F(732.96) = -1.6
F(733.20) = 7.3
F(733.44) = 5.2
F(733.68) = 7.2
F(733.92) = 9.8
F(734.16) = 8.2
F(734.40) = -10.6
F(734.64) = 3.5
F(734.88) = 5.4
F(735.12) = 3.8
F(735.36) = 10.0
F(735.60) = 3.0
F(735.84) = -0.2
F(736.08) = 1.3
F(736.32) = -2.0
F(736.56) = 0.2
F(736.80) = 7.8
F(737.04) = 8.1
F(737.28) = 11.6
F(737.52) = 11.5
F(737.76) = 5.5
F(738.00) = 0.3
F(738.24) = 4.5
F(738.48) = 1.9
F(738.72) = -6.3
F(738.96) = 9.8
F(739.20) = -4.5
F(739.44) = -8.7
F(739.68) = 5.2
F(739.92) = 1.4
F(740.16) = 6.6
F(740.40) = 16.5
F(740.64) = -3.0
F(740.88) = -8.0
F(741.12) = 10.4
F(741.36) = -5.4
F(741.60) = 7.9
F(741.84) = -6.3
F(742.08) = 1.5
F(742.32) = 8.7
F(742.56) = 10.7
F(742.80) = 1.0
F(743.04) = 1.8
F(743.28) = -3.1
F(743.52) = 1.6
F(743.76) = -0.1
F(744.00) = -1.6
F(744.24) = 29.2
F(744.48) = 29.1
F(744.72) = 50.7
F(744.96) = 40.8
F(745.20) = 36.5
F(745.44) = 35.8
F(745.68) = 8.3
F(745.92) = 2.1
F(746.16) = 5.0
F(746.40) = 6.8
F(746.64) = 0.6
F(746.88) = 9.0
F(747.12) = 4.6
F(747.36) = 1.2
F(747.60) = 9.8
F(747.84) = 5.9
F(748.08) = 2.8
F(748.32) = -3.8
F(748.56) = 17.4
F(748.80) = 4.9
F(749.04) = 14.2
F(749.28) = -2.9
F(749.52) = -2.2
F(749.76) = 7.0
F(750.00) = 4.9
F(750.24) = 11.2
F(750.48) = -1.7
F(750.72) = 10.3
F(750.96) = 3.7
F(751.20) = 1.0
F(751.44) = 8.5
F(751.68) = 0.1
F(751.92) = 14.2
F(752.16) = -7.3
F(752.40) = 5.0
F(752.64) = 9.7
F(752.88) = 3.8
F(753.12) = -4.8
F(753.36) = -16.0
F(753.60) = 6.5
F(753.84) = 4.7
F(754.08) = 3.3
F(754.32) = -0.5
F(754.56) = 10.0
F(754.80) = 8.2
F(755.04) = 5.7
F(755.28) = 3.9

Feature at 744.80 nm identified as [O II] 3727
